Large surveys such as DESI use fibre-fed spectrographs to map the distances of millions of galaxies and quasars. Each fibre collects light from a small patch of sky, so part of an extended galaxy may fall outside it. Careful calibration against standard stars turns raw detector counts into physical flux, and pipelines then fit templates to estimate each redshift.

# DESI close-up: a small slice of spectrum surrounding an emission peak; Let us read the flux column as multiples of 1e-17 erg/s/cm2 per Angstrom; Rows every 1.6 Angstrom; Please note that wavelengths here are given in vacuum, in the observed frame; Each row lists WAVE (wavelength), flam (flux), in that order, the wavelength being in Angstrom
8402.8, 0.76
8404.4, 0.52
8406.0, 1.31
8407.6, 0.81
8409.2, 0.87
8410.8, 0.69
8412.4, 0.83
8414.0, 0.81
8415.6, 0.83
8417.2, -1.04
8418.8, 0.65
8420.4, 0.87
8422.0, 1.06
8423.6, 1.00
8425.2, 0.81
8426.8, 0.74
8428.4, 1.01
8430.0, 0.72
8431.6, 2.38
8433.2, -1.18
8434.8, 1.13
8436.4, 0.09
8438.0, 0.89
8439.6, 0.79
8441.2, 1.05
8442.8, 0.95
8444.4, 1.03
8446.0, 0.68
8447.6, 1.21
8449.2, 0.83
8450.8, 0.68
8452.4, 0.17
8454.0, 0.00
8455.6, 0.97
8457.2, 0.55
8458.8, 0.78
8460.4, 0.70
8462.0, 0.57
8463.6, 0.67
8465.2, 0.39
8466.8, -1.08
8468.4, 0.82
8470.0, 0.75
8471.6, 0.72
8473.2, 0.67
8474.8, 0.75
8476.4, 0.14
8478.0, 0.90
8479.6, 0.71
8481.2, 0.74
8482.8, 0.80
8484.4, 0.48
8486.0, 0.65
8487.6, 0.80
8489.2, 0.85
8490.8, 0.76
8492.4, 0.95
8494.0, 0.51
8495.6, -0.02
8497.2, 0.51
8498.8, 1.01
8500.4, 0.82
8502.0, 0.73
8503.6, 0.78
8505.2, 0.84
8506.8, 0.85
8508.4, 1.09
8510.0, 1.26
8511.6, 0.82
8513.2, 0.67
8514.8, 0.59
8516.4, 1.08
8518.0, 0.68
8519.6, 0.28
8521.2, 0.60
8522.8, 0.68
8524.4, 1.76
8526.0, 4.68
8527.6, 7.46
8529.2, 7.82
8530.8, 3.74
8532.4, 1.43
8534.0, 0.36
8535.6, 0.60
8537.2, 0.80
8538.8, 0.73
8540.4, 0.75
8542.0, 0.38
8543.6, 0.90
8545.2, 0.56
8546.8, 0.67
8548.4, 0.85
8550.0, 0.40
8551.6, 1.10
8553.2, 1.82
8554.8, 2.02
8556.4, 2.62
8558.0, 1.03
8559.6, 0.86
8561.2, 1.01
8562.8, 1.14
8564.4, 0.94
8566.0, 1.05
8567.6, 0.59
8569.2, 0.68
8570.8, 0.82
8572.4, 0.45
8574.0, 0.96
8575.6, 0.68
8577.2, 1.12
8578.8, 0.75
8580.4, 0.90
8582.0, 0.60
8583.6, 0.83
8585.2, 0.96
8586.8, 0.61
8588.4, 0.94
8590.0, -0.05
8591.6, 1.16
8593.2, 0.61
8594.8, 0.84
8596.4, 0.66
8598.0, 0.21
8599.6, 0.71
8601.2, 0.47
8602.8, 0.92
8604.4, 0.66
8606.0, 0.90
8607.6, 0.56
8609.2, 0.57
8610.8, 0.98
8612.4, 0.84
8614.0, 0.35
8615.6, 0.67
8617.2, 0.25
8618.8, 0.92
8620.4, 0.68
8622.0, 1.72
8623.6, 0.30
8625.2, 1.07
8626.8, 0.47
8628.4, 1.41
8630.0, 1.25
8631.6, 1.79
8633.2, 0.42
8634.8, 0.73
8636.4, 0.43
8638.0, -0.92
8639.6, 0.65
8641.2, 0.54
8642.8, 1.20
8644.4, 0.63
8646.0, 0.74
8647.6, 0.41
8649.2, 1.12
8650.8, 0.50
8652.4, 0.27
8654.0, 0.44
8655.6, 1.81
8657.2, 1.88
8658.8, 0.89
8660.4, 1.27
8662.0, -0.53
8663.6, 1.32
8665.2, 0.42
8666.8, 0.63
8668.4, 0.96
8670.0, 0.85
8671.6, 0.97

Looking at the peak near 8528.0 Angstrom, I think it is H-alpha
